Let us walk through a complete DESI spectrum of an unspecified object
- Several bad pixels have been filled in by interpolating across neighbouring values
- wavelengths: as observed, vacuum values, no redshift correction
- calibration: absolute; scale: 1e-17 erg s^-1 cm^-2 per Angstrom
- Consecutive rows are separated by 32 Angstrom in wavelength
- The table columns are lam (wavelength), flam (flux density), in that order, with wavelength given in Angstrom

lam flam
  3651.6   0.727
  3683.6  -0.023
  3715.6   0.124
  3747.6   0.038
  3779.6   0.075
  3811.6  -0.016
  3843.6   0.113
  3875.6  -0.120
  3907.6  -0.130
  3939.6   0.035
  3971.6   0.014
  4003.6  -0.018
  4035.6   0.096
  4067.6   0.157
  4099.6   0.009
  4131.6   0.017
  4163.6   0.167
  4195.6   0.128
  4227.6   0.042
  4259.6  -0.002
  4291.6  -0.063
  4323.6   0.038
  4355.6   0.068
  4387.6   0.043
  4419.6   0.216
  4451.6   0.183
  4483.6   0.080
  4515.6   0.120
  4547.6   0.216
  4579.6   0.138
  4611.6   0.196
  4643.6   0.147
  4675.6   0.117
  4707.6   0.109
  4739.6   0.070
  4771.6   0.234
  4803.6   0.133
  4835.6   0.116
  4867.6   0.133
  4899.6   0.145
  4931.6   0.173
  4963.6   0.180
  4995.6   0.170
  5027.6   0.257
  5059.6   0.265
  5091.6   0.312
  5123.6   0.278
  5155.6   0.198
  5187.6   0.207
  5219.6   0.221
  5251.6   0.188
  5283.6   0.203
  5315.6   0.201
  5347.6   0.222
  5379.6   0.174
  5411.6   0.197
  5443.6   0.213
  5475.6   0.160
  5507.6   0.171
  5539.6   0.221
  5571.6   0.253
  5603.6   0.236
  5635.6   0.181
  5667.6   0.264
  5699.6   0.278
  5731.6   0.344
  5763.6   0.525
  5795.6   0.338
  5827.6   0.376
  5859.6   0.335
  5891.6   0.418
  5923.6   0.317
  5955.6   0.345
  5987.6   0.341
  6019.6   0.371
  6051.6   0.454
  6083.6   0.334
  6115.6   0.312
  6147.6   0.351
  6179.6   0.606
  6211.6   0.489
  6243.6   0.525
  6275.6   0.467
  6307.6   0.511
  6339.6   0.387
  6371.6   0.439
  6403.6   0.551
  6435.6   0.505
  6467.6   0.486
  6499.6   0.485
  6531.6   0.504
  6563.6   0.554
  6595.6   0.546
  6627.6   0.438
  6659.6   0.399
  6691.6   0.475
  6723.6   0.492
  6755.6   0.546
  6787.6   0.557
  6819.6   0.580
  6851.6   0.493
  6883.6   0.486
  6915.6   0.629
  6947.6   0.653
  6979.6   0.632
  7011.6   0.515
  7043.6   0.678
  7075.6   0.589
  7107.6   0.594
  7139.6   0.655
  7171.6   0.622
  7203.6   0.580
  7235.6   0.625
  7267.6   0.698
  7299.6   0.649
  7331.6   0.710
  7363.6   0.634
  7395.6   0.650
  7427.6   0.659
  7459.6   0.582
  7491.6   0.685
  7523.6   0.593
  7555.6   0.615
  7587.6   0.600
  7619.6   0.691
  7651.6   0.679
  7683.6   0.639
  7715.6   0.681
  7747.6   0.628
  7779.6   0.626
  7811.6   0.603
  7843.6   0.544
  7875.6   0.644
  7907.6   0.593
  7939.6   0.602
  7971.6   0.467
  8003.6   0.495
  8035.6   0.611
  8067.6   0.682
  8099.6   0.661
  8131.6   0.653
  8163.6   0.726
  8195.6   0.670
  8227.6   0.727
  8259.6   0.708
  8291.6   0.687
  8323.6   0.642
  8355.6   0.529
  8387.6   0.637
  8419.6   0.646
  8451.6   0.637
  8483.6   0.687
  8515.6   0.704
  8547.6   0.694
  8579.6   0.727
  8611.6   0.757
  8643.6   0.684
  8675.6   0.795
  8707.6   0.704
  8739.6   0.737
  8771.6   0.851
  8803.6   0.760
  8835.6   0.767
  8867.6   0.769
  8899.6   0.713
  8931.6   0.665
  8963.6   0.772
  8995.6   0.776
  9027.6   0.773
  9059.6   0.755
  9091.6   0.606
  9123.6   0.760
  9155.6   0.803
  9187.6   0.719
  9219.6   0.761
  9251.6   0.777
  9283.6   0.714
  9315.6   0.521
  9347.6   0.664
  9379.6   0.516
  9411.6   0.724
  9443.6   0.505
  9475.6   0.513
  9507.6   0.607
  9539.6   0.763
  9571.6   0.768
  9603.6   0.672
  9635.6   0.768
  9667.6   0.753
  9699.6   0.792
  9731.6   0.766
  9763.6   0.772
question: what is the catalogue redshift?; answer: 0.54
